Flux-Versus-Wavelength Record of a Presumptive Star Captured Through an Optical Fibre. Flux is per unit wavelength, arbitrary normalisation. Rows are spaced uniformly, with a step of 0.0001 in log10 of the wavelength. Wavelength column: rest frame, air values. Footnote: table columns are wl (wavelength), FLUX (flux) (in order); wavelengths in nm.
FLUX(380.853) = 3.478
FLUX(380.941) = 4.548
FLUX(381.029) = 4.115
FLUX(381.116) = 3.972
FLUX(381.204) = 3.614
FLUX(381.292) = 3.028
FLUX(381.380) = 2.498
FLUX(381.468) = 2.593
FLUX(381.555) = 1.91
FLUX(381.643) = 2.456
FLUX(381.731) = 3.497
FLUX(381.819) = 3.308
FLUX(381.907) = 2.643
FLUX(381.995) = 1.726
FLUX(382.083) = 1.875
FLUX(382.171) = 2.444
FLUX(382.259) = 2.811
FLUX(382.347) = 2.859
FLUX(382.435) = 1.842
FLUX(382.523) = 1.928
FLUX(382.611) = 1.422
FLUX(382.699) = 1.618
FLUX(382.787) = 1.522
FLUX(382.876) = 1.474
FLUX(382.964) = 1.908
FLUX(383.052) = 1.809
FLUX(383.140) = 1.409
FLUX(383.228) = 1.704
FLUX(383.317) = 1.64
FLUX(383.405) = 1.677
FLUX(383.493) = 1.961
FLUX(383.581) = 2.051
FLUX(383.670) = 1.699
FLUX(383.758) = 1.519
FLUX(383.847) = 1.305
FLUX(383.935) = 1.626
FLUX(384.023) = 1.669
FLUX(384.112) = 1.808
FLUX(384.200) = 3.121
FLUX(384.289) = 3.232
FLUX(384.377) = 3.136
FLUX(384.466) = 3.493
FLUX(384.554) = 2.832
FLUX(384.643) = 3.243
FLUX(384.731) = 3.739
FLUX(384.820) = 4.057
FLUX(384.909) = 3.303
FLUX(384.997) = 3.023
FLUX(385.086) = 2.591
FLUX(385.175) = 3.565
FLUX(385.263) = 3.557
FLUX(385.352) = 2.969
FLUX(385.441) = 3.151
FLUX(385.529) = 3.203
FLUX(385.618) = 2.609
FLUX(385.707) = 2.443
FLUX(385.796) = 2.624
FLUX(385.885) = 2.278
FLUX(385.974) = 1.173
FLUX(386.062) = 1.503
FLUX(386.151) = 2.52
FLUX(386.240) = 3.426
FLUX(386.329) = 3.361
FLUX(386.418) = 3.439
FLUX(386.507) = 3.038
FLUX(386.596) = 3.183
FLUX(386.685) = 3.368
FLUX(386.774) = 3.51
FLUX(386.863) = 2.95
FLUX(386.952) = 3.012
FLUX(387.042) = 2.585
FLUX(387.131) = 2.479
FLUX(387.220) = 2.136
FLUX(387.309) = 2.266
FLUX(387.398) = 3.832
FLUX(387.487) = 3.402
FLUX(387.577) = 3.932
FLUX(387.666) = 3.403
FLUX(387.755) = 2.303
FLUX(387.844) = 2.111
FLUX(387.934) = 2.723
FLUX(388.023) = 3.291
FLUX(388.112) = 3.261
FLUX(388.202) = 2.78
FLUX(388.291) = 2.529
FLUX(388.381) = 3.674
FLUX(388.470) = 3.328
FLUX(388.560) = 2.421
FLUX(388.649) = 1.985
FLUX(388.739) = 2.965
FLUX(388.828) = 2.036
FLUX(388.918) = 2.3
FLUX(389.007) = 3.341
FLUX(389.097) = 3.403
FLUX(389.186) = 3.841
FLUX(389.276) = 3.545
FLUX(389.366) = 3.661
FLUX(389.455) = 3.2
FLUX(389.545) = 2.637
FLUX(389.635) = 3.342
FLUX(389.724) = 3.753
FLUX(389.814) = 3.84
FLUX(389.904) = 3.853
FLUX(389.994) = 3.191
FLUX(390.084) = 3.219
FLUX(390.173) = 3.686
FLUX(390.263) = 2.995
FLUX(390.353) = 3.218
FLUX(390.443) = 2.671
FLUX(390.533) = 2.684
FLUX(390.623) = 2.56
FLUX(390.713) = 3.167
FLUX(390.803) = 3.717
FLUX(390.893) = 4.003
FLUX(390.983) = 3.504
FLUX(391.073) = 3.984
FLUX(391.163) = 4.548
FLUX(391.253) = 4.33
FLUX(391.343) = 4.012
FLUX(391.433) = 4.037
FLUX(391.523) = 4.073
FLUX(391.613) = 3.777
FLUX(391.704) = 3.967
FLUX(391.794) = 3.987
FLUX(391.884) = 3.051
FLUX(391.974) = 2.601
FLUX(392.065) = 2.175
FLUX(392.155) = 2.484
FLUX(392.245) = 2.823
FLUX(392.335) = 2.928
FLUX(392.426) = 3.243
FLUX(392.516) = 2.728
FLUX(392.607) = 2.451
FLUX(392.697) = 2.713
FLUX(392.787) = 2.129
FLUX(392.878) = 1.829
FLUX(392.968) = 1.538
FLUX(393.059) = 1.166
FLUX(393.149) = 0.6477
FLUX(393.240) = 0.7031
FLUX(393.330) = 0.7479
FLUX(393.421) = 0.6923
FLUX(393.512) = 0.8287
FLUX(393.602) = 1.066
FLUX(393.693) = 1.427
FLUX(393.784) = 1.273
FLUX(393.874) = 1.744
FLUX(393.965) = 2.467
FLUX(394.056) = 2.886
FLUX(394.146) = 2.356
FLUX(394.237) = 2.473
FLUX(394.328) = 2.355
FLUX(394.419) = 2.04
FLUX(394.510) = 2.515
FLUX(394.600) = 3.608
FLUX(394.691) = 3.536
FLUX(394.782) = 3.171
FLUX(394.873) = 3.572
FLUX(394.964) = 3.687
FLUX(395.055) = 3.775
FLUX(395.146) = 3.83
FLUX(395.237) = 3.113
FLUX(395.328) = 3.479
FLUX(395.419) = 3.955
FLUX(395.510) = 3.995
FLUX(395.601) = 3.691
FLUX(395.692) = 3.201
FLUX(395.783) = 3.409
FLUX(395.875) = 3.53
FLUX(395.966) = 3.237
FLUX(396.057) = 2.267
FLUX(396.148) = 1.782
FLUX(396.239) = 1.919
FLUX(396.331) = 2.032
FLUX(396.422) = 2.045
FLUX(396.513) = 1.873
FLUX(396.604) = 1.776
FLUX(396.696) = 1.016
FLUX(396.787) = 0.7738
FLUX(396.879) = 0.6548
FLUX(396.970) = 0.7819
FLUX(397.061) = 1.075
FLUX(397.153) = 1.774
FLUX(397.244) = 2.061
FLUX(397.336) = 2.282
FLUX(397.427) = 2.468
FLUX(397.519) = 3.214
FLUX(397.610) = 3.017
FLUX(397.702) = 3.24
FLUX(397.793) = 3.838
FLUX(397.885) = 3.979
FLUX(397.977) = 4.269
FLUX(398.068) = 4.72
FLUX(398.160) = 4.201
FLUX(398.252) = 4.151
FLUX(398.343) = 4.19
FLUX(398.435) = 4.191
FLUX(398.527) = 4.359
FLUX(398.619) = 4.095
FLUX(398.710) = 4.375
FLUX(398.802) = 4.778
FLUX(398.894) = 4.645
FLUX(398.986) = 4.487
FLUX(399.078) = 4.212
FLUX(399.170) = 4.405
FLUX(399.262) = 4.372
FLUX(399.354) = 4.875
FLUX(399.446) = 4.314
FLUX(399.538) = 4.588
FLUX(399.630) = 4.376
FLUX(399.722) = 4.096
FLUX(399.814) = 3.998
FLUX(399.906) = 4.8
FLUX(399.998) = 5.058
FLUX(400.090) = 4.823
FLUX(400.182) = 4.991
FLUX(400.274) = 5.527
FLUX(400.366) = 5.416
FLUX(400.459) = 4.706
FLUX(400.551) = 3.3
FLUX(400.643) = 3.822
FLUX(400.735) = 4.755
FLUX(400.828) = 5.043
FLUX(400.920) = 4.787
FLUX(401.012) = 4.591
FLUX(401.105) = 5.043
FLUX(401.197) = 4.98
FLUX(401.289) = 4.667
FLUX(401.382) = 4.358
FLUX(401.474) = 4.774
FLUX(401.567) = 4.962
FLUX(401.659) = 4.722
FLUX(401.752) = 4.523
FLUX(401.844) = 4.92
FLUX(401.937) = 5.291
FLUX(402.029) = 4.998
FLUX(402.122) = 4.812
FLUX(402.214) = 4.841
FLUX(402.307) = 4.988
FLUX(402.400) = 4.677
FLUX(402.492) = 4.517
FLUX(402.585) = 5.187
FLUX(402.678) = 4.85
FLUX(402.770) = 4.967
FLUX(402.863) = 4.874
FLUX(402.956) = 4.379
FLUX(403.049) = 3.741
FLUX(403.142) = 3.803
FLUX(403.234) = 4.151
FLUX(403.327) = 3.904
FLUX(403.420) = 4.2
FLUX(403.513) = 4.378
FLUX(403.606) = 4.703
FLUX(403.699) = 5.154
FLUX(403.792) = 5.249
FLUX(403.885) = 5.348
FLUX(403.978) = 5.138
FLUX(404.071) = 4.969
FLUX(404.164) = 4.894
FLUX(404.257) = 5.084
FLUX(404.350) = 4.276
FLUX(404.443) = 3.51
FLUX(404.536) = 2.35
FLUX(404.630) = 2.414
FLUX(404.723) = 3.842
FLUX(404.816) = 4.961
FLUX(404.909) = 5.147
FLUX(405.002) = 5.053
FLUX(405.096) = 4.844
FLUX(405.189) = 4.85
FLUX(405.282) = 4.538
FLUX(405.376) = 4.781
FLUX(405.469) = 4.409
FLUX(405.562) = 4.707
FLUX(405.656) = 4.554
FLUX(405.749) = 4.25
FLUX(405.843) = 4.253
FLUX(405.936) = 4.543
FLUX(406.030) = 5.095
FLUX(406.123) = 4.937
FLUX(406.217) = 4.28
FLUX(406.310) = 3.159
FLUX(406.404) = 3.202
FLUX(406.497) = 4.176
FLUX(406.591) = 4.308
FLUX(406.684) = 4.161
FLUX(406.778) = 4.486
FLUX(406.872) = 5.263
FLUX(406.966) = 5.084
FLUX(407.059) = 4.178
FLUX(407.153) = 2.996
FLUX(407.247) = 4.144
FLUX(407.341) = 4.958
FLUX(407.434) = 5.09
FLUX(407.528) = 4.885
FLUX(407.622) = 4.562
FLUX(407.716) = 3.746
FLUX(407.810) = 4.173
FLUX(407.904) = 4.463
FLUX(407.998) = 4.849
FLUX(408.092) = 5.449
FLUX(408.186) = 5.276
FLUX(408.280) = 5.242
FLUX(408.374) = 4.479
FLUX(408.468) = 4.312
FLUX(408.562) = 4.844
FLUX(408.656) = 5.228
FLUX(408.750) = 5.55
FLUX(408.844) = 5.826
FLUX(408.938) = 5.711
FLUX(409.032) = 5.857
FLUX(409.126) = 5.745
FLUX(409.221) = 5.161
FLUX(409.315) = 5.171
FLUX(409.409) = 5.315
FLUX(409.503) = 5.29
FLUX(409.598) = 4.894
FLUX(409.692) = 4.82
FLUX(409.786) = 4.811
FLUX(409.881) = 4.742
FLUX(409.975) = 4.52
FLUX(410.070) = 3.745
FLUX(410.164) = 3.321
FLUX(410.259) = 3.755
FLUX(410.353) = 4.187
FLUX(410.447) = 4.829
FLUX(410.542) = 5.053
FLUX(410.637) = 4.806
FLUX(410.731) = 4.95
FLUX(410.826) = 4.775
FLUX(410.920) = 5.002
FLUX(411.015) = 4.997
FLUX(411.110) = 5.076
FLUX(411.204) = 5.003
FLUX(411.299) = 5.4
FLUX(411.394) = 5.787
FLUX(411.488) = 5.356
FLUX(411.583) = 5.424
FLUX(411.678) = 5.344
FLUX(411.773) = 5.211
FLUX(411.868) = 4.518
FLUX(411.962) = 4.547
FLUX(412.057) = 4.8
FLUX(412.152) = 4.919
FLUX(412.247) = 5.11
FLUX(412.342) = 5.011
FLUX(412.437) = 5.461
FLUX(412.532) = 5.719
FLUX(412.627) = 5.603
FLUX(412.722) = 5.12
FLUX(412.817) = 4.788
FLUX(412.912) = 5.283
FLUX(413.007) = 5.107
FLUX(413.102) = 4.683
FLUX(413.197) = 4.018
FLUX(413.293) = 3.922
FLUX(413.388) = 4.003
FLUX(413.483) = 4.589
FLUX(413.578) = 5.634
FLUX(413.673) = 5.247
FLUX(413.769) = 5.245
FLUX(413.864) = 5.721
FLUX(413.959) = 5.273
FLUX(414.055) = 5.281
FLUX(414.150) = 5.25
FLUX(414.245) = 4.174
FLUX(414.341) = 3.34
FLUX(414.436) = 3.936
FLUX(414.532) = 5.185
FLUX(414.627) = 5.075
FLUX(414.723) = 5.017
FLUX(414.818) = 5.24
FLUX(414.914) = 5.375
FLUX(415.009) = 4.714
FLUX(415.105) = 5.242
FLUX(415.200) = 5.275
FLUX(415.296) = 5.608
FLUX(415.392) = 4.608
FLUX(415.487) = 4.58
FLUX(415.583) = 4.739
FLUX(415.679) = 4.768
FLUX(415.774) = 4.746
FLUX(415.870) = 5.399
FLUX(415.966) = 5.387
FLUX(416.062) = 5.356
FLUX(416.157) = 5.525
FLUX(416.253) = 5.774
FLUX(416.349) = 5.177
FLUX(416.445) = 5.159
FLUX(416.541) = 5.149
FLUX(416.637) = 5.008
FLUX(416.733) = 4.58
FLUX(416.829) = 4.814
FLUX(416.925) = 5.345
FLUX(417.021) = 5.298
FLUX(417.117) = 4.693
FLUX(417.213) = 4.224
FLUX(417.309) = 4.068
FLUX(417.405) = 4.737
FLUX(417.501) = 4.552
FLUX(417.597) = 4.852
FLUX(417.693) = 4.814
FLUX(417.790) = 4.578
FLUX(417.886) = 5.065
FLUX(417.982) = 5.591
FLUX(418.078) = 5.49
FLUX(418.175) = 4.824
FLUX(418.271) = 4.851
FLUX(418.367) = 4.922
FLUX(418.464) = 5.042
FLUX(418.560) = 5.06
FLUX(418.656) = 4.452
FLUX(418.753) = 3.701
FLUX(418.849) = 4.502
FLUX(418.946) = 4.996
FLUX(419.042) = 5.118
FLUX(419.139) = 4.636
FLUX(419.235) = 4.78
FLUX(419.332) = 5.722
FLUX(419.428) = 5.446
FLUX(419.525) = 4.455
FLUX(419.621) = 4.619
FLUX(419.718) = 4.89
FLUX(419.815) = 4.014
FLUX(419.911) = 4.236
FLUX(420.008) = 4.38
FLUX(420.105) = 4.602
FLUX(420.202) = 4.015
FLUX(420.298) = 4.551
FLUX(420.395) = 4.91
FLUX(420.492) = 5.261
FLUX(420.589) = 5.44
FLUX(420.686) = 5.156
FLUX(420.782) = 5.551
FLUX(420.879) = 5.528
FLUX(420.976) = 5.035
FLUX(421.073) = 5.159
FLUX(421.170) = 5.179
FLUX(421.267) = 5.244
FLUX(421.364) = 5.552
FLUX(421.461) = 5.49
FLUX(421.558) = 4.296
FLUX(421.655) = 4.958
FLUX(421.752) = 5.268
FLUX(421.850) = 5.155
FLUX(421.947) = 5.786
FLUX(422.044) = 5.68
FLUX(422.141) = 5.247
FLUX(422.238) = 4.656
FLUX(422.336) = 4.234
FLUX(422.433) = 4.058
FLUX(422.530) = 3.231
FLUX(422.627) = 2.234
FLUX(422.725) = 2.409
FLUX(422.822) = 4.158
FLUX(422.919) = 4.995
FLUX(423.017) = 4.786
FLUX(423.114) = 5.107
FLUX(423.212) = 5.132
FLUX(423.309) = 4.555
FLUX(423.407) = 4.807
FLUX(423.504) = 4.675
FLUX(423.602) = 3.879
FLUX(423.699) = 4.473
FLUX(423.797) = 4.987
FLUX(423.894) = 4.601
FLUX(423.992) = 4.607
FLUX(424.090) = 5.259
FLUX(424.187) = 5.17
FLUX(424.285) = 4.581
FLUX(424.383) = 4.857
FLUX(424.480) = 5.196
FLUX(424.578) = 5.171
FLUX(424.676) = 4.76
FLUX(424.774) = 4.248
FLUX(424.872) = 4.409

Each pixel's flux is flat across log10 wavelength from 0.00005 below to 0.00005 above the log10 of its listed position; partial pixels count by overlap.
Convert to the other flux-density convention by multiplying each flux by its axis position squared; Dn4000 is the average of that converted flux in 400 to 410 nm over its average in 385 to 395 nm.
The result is 1.77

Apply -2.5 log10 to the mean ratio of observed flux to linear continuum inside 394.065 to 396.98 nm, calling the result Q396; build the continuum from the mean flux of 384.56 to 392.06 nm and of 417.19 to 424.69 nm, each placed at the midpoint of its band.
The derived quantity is 0.284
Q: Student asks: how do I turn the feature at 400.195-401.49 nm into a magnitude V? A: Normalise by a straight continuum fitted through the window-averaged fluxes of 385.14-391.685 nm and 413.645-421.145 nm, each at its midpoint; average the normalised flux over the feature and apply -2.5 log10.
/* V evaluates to -0.203 mag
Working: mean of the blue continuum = 3.13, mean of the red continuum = 4.92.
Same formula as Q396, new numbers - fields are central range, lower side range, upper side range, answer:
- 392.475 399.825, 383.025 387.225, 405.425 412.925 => 0.263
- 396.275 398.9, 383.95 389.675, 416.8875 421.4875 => 0.225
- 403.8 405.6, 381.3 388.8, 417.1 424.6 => -0.185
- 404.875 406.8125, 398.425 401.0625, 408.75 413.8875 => 0.075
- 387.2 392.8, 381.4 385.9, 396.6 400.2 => -0.089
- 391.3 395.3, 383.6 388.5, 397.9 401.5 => 0.410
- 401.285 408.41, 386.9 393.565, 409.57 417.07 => -0.089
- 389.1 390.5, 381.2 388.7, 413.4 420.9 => -0.144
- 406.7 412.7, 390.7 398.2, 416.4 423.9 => -0.238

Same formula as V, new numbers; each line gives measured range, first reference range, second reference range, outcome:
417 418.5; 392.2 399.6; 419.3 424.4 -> -0.09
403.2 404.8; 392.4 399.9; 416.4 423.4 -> -0.23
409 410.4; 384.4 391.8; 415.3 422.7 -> -0.09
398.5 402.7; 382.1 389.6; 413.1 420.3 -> -0.25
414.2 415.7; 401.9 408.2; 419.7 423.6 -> -0.04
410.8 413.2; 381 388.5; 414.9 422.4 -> -0.14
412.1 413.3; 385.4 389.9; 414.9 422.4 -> -0.10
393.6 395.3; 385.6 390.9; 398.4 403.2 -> 0.36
